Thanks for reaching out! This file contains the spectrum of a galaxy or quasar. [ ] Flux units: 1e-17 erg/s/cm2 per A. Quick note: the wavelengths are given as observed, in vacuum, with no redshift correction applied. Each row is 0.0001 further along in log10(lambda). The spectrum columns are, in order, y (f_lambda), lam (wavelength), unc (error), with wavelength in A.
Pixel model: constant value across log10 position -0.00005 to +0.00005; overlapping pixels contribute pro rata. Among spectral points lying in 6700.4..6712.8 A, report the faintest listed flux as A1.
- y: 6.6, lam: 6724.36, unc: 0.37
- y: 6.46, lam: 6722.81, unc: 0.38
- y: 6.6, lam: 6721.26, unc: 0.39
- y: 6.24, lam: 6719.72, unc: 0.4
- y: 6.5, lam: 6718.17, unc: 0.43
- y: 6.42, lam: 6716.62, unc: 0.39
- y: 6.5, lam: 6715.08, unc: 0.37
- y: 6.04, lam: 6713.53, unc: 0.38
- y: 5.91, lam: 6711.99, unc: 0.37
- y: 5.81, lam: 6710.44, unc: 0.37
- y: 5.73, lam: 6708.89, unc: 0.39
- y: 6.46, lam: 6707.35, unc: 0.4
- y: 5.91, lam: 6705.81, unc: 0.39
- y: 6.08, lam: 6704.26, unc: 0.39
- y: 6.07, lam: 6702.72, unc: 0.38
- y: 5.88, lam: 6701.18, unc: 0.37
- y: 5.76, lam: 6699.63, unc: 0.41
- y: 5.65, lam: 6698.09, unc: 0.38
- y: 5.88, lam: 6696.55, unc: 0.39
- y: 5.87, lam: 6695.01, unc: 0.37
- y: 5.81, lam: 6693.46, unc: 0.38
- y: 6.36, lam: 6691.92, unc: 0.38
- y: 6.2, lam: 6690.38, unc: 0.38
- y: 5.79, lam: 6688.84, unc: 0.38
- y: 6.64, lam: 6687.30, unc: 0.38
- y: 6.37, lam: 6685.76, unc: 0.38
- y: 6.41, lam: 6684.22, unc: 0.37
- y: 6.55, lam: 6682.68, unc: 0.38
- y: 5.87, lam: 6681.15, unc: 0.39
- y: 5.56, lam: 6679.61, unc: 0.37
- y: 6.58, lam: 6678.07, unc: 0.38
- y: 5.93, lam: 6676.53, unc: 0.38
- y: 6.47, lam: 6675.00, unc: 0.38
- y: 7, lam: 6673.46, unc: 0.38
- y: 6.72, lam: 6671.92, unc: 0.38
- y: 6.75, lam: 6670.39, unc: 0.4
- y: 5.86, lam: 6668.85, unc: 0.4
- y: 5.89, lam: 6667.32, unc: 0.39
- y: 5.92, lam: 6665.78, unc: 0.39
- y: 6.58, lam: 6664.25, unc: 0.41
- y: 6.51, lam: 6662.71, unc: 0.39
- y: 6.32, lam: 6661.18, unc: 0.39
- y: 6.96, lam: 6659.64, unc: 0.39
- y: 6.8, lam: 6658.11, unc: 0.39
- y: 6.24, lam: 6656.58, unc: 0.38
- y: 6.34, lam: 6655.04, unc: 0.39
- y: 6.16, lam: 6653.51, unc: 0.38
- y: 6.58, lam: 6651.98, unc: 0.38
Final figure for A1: 5.73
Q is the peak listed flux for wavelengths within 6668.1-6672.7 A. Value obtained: 6.75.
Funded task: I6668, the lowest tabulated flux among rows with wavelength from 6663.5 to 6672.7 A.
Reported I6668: 5.86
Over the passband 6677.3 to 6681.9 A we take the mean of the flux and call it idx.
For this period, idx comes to 6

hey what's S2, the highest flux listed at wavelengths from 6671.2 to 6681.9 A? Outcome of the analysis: 7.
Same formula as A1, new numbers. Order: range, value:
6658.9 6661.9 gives 6.32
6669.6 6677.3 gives 5.93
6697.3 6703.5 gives 5.65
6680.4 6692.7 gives 5.79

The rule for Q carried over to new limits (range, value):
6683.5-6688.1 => 6.64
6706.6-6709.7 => 6.46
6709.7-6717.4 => 6.5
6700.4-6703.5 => 6.07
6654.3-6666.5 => 6.96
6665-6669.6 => 5.92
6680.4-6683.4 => 6.55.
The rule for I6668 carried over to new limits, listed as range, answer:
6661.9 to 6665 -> 6.51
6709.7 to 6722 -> 5.81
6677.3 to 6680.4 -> 5.56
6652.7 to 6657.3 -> 6.16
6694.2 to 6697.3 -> 5.87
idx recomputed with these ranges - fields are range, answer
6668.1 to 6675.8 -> 6.56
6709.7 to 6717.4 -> 6.14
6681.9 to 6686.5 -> 6.45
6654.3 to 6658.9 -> 6.46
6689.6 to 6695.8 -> 6.05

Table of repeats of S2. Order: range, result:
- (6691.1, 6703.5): 6.36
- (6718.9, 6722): 6.6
